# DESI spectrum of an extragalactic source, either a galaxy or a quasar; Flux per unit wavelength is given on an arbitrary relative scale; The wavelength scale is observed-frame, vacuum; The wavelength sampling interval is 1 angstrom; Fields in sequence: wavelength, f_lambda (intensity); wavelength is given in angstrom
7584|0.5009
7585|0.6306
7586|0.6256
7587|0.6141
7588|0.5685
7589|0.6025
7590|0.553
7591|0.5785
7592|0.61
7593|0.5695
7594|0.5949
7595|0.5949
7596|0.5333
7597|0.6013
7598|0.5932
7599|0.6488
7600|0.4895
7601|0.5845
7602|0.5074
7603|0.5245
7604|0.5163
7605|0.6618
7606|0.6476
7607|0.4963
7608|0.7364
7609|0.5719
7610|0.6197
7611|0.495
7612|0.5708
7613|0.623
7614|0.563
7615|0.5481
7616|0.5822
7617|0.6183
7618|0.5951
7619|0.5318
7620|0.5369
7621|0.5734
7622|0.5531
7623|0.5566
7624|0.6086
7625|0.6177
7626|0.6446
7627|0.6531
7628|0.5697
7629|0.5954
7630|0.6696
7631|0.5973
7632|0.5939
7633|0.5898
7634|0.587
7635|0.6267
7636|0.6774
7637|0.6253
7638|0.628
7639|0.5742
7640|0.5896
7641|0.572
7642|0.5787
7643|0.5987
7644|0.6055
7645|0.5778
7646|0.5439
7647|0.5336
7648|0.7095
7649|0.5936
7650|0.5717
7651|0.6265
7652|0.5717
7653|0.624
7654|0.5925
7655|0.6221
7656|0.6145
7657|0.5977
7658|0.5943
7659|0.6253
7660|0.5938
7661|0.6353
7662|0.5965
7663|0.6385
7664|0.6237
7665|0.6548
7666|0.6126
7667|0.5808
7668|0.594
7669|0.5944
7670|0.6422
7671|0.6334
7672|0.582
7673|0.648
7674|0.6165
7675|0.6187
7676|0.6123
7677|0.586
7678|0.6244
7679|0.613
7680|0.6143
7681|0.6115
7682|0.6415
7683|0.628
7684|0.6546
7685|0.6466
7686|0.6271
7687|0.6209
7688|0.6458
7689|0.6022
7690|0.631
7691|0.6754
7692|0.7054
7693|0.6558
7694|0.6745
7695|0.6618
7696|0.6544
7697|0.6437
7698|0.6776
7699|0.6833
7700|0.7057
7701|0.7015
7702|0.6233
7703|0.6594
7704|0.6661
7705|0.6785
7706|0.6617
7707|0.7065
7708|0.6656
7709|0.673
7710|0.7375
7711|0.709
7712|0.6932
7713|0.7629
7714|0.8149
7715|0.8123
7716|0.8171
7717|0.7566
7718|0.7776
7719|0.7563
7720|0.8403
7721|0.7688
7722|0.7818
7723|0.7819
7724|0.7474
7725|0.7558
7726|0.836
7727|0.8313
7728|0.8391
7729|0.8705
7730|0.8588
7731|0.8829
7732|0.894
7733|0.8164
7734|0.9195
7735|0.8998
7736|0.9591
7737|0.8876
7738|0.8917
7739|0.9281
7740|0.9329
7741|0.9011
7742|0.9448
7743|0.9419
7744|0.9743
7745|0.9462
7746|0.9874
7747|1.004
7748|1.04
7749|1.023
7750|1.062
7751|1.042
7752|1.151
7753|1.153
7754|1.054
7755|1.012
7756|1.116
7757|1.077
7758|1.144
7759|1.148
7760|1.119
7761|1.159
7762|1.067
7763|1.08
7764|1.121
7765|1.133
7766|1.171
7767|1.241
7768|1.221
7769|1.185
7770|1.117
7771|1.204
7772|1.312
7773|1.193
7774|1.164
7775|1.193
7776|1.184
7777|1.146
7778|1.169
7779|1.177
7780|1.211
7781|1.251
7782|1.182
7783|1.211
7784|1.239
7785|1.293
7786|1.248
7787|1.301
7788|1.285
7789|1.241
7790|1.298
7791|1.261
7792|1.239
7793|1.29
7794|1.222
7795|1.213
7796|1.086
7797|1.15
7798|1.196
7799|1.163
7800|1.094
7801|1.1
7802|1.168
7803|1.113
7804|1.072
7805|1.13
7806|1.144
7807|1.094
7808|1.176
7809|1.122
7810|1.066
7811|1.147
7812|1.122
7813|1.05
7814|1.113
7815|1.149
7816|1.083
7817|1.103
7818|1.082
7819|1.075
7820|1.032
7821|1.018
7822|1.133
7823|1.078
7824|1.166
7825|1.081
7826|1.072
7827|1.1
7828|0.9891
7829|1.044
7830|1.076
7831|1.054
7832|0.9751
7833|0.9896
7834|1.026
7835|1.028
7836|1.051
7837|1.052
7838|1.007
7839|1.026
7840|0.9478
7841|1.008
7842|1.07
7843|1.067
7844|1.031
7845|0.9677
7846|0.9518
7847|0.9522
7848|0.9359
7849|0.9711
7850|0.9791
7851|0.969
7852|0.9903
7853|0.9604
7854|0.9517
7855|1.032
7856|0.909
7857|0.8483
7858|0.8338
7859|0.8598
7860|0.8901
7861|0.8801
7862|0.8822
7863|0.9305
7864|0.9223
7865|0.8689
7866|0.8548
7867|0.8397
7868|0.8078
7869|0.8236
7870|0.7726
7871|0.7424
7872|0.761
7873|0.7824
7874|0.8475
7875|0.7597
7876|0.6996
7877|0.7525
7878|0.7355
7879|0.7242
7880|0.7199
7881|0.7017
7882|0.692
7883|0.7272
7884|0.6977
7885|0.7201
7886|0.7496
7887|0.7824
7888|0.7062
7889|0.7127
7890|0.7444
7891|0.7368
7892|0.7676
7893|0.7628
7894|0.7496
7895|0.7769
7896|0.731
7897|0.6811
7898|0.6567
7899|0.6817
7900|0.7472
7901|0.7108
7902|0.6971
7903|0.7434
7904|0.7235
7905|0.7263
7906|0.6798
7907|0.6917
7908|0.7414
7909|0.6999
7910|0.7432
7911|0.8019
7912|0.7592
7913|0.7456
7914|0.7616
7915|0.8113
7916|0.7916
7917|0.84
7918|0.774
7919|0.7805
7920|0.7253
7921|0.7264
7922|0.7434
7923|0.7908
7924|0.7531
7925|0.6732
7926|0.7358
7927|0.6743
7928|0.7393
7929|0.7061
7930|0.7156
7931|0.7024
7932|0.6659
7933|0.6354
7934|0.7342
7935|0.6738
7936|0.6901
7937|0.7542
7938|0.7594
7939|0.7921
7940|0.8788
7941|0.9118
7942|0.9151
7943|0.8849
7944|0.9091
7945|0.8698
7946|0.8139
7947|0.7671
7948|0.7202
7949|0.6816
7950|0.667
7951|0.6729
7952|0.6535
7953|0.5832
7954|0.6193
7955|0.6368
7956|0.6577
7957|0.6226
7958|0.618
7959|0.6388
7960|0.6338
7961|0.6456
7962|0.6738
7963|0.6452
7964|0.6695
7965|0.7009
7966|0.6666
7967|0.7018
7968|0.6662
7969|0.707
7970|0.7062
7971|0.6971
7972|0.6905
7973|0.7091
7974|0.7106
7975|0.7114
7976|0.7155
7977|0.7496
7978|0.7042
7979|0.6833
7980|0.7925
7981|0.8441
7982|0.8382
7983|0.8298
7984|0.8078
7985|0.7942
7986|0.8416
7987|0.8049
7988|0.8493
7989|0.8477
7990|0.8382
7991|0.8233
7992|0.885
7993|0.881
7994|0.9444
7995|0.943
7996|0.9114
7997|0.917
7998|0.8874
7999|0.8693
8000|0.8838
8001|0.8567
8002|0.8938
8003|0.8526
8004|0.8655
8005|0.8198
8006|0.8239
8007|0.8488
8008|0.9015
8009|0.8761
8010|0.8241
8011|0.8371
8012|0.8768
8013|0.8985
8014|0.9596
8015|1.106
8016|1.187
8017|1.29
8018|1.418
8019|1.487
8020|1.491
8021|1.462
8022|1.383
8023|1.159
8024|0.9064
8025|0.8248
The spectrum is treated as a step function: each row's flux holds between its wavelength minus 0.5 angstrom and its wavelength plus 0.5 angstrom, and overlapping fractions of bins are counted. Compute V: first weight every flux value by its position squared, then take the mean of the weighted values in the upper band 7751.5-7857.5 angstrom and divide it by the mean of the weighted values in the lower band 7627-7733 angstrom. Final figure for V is 1.72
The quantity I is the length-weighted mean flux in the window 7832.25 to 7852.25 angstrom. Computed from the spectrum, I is 1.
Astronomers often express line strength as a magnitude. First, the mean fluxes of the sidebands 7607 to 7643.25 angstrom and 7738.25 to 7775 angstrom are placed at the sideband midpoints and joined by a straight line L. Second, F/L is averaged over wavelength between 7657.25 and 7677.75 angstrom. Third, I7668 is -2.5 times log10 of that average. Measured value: 0.22 mag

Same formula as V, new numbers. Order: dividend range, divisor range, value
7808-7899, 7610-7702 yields 1.57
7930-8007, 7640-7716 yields 1.29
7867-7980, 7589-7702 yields 1.29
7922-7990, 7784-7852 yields 0.69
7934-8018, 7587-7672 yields 1.47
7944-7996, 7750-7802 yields 0.66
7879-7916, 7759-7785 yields 0.64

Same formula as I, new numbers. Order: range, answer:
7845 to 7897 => 0.822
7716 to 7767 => 0.957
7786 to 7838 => 1.12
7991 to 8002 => 0.894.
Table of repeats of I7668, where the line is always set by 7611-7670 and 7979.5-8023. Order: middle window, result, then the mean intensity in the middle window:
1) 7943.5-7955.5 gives 0.25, 0.716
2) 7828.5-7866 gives -0.21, 0.97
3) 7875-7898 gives 0.16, 0.73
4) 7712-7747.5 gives -0.24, 0.858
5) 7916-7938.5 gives 0.21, 0.728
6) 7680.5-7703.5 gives -0.01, 0.654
